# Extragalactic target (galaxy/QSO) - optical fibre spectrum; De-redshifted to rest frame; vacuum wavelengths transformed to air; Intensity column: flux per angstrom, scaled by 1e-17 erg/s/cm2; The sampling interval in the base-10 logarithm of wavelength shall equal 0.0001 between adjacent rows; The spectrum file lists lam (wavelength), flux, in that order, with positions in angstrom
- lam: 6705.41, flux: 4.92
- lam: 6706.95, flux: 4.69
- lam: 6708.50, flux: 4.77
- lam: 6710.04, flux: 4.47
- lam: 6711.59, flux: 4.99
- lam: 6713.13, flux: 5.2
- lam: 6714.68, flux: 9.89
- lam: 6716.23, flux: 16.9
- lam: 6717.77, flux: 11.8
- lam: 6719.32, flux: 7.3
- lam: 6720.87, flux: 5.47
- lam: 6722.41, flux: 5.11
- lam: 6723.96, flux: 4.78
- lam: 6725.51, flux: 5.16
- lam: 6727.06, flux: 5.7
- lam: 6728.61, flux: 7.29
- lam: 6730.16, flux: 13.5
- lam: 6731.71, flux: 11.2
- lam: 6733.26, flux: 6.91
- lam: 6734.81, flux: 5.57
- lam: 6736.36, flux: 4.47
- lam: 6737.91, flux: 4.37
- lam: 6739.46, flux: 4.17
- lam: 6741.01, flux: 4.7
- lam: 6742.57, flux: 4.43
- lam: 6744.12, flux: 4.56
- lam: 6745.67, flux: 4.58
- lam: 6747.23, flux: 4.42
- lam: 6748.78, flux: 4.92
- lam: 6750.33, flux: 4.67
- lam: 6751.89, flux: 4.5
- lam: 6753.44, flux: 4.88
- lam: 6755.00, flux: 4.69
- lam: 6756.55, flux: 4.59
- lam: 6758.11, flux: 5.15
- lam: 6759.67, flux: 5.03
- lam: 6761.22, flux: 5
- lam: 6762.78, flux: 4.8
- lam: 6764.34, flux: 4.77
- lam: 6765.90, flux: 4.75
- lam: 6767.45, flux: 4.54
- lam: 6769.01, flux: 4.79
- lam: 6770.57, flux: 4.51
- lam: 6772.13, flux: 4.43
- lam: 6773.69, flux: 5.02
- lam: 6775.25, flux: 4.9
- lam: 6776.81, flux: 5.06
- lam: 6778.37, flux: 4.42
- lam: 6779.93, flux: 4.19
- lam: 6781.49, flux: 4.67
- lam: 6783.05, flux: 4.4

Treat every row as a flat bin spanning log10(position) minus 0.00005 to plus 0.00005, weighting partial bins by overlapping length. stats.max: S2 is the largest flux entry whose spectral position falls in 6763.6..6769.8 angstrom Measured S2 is 4.79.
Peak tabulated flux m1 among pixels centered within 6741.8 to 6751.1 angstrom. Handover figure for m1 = 4.92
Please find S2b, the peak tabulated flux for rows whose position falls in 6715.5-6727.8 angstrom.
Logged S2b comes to 16.9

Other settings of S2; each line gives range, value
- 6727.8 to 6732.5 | 13.5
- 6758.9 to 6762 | 5.03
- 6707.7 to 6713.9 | 5.2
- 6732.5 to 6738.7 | 6.91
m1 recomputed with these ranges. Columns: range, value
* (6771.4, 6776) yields 5.02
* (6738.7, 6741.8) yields 4.7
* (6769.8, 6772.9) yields 4.51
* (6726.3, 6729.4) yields 7.29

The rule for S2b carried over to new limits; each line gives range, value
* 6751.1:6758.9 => 5.15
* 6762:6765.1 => 4.8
